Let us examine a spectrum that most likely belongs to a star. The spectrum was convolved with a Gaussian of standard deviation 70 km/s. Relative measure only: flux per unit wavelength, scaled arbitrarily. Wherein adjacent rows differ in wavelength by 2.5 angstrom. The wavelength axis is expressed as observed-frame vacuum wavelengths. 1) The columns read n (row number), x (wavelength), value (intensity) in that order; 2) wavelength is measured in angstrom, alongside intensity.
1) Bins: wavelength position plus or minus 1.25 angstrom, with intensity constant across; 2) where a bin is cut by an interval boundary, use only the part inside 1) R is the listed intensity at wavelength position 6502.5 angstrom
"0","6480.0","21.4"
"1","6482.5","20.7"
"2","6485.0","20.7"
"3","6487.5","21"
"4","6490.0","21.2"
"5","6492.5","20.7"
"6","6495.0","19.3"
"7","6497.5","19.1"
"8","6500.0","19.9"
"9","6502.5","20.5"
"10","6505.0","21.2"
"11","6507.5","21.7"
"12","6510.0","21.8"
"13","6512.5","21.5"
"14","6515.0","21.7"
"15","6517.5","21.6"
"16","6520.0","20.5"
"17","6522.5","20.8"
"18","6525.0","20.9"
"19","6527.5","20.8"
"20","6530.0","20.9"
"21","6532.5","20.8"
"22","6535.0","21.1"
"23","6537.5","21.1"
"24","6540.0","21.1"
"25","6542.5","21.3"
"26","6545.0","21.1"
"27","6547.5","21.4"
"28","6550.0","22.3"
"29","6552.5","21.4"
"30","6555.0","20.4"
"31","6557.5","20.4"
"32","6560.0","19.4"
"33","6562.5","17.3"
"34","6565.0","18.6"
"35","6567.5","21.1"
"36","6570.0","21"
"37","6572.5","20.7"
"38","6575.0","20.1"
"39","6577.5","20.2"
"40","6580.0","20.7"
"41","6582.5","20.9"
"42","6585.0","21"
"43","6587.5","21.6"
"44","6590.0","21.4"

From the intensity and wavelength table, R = 20.5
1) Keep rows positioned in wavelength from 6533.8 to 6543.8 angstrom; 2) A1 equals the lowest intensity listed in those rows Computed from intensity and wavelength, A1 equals 21.1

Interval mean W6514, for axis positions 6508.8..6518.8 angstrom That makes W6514 21.6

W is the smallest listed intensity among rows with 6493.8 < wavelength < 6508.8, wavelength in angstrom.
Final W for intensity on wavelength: 19.1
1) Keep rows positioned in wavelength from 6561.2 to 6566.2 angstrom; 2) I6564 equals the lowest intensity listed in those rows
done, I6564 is 17.3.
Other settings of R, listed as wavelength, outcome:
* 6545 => 21.1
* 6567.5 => 21.1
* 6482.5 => 20.7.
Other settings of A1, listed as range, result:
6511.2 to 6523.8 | 20.5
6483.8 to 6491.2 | 20.7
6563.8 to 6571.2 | 18.6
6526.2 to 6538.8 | 20.8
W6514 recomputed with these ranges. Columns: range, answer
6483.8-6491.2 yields 21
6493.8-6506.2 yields 20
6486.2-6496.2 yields 20.6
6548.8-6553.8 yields 21.8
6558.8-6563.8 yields 18.3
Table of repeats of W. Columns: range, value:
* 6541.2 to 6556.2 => 20.4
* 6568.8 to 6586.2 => 20.1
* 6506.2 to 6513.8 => 21.5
